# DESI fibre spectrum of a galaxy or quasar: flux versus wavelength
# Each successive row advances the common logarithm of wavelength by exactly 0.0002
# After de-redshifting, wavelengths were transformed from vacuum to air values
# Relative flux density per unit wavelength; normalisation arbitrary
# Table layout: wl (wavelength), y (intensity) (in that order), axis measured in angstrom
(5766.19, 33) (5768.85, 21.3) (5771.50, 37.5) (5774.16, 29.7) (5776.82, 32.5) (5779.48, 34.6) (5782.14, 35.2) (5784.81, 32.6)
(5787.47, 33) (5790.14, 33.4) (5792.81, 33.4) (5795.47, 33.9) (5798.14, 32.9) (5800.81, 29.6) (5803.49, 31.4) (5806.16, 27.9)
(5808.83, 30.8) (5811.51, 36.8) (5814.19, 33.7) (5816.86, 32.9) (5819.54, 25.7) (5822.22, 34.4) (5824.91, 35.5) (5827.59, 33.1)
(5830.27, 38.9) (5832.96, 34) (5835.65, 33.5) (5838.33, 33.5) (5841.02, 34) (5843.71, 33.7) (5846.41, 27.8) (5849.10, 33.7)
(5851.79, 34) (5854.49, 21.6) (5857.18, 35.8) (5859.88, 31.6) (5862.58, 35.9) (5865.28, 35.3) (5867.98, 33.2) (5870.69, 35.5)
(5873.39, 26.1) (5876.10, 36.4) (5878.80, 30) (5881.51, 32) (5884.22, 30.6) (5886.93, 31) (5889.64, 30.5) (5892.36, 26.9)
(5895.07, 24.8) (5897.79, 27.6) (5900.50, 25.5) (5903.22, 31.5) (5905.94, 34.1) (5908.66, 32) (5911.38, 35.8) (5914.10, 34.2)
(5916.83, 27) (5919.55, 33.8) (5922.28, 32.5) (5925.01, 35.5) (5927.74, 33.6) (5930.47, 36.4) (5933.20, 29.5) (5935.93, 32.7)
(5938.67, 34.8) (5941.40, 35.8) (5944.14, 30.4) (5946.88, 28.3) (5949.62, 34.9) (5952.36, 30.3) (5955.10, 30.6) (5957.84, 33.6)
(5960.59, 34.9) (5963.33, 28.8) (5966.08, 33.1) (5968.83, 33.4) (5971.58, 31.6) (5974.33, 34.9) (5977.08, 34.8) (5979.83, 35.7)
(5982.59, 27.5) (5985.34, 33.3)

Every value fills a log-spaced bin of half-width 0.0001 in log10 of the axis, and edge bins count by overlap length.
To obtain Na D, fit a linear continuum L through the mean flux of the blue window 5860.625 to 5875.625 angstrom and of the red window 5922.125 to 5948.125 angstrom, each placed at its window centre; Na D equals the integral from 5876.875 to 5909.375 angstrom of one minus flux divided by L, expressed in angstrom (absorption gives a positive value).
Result 3.3 angstrom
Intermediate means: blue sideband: 33.3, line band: 29.8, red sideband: 33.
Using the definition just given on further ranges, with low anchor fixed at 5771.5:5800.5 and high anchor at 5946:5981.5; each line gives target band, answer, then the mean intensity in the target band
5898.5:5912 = 0.6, 31.4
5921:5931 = -0.5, 34.4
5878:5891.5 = 0.9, 30.7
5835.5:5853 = 0.1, 32.8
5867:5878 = 0.1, 32.6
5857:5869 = -0.5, 34.2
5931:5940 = 0.0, 32.7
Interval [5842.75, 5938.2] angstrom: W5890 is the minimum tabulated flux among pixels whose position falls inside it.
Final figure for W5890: 21.6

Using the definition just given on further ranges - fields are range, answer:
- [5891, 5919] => 24.8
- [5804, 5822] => 25.7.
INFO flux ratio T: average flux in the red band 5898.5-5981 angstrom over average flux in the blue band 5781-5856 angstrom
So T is 1.0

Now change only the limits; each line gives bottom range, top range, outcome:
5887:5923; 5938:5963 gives 1.06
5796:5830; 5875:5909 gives 0.93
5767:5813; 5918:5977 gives 1.02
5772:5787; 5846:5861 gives 0.93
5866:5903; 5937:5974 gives 1.08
